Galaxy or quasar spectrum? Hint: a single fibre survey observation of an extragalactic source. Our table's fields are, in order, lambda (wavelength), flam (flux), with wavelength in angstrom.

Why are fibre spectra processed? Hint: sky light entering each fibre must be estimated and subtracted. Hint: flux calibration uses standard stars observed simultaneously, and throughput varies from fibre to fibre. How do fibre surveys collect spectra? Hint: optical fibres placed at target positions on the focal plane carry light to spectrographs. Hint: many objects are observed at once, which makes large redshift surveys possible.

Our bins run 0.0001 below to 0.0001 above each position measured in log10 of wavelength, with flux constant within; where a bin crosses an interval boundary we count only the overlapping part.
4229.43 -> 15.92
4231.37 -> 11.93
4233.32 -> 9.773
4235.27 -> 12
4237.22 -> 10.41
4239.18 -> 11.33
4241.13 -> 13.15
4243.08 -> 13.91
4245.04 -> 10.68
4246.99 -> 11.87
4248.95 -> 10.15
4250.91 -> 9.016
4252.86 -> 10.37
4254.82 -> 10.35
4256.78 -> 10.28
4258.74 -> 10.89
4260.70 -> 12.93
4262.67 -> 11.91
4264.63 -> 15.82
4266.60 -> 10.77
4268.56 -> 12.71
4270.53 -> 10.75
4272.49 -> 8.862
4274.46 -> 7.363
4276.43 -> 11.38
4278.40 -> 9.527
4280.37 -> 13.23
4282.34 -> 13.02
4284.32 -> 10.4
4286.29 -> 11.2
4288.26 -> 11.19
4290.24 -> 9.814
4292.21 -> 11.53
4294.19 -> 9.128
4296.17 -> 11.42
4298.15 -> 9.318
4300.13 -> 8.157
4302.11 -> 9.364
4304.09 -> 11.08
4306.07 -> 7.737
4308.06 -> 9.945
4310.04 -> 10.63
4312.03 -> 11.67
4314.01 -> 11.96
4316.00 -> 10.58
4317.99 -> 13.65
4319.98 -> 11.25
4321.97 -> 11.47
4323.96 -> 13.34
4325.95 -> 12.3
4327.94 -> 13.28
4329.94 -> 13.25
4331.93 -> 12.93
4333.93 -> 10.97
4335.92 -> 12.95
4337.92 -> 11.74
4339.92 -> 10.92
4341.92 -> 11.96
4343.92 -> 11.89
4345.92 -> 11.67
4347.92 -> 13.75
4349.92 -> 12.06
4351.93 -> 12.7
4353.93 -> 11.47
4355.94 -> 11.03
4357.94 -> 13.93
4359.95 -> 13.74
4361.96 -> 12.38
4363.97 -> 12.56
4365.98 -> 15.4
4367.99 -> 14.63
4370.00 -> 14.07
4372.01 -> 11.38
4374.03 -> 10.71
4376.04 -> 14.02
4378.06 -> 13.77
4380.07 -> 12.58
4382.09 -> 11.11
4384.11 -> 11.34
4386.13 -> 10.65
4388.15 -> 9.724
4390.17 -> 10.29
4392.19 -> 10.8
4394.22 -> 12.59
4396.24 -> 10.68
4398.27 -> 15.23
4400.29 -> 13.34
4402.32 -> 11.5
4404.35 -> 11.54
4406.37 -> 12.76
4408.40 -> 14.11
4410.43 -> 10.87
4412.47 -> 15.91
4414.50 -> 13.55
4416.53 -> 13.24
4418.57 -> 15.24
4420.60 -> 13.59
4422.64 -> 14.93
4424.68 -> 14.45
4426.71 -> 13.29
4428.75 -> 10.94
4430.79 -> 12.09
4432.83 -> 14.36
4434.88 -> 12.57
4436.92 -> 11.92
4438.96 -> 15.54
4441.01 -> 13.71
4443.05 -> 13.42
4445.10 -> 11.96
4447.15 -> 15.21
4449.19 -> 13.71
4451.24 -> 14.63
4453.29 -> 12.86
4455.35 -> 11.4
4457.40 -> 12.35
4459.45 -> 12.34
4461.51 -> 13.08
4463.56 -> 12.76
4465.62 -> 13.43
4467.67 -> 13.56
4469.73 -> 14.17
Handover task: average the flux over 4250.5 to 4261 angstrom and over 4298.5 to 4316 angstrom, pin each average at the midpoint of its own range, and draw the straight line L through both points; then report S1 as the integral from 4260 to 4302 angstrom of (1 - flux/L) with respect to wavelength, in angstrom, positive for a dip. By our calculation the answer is -2.36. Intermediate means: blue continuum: 10.6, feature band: 10.9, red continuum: 10.1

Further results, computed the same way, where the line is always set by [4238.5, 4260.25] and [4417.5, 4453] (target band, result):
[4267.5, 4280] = 1.3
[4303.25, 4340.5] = 1.3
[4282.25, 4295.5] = 1.0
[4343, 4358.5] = 0.3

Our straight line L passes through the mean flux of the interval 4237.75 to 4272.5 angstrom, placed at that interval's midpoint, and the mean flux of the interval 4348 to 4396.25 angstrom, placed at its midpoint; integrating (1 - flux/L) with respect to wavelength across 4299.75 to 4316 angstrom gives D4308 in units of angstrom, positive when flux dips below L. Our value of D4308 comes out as 2.3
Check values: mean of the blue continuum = 11.5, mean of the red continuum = 12.3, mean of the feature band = 10.2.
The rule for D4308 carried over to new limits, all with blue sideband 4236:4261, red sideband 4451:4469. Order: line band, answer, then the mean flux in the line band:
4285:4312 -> 3.4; 10.1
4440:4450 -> -0.7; 13.6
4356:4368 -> -1.4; 13.5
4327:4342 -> -0.5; 12.3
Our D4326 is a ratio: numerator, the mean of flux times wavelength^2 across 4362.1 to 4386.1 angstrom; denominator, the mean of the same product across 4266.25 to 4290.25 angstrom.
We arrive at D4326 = 1.23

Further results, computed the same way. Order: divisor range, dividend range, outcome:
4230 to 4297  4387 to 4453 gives 1.26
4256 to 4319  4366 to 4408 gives 1.18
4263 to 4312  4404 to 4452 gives 1.36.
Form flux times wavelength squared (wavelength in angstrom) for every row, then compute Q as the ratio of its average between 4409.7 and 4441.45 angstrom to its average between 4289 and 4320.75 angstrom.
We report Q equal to 1.4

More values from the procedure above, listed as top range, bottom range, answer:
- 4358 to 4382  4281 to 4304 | 1.30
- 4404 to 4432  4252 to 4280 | 1.30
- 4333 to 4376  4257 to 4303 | 1.19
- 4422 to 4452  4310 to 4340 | 1.17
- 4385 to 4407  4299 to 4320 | 1.16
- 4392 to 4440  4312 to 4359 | 1.12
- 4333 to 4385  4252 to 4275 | 1.17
